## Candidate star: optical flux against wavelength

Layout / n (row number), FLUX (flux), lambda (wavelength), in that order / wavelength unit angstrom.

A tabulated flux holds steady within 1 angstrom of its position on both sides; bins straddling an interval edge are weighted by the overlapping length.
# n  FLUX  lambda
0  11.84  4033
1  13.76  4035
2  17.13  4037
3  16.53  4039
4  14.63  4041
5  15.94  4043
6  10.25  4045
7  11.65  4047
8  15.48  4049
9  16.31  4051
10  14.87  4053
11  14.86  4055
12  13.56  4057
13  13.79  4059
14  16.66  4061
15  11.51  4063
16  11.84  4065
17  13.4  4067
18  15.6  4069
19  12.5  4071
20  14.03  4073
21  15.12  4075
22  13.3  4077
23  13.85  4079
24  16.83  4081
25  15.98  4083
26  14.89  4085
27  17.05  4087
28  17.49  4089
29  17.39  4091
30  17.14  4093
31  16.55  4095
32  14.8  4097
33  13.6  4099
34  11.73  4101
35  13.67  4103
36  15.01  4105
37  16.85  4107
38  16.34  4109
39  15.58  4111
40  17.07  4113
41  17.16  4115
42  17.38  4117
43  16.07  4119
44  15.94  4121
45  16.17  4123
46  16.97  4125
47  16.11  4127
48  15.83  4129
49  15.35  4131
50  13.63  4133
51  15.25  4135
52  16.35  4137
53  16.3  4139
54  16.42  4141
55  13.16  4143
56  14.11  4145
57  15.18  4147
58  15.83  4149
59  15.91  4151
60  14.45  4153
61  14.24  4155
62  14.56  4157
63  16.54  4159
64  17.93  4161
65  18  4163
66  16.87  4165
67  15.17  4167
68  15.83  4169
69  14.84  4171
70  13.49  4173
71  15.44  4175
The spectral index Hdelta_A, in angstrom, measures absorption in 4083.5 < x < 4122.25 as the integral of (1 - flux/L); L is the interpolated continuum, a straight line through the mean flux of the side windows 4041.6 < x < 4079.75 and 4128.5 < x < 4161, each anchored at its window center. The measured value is -3.4 angstrom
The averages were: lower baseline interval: 13.9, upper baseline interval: 15.3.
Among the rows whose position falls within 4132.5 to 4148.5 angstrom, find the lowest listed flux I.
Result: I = 13.16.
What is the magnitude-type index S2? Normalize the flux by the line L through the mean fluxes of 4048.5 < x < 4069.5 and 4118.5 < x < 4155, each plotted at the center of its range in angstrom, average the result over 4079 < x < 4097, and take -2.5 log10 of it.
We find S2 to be -0.12 mag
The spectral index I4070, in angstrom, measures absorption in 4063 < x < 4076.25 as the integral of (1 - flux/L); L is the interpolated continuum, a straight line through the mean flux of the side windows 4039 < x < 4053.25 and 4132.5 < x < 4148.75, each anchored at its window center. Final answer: 0.85 angstrom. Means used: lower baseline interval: 14.3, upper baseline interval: 15.1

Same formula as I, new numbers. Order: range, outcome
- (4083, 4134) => 11.73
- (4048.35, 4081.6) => 11.51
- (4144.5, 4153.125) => 14.11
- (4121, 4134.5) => 13.63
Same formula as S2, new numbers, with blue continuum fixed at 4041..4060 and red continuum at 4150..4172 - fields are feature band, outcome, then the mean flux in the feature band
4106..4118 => -0.11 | 16.7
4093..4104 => 0.04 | 14.3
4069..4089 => -0.03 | 15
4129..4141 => 0.00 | 15.5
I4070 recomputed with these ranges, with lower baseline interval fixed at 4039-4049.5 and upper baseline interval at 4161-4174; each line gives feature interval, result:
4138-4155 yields 0.44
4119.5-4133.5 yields -0.58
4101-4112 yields -0.23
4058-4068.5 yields 0.42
